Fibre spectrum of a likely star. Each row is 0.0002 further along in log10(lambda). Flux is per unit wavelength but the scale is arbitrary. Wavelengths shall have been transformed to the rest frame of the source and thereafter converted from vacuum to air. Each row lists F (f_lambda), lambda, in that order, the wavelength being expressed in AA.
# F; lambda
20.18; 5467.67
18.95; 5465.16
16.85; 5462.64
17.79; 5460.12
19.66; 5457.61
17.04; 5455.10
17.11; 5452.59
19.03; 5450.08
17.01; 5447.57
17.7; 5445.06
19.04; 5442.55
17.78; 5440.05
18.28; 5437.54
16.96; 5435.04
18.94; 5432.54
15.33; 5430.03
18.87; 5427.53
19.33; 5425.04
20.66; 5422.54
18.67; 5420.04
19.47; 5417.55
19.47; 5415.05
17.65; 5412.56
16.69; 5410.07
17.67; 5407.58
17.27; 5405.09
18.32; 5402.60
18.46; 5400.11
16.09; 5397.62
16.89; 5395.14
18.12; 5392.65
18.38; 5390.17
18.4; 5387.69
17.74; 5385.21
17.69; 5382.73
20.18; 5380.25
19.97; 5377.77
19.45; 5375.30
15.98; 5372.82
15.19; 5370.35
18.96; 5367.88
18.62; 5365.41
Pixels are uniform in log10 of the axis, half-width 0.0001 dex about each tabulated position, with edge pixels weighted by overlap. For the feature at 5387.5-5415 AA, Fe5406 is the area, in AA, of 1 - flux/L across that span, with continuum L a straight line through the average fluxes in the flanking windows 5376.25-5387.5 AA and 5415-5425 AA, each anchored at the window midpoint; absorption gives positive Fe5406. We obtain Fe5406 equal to 2.18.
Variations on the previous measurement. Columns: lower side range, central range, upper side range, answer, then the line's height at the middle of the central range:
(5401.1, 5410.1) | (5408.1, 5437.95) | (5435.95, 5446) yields -0.8 AA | 17.9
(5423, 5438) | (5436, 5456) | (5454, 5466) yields 0.2 AA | 18.1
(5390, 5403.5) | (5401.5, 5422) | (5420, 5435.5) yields -0.2 AA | 18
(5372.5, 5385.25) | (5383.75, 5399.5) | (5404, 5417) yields 0.6 AA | 18.4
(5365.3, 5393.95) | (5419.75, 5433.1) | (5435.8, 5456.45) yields -0.5 AA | 18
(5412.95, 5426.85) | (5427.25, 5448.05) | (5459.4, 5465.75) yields 1.1 AA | 18.7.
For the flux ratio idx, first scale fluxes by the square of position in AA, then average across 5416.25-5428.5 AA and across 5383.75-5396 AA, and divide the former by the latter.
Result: 1.10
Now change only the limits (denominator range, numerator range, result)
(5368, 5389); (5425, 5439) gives 1.00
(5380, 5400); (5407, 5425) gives 1.06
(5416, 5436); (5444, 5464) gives 0.97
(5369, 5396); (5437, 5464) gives 1.02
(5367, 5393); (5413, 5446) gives 1.04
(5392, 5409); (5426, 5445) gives 1.04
